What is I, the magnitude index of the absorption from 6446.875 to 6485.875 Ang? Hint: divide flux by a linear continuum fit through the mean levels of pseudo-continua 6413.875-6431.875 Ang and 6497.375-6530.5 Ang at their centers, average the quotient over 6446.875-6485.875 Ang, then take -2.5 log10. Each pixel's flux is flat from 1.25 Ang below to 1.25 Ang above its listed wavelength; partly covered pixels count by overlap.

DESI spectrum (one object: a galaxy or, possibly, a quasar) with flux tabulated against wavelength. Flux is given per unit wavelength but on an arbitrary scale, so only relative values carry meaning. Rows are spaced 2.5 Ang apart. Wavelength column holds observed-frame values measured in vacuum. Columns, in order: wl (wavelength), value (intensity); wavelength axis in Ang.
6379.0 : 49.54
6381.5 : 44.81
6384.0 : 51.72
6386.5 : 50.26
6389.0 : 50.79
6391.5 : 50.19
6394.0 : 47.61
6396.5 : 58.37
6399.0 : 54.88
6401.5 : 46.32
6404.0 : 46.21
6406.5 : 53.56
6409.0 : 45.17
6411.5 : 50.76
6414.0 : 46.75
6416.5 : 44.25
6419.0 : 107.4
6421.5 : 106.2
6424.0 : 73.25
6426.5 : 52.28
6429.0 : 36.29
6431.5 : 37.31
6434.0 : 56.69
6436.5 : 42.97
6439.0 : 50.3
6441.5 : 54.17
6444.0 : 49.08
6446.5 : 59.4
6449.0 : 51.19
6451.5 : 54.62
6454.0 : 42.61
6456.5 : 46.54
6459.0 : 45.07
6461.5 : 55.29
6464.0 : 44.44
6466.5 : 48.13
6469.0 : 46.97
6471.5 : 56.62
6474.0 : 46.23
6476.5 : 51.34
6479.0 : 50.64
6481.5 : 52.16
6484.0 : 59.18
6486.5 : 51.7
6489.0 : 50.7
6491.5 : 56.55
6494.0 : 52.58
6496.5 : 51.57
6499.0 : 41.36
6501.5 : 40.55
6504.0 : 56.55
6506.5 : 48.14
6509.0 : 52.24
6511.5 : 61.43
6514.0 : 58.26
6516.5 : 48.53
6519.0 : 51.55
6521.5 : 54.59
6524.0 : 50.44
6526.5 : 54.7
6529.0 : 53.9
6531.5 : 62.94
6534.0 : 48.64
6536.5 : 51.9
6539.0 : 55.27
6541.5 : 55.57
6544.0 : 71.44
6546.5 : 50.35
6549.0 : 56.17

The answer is 0.17 mag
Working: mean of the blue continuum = 65.2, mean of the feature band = 50.3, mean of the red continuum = 51.8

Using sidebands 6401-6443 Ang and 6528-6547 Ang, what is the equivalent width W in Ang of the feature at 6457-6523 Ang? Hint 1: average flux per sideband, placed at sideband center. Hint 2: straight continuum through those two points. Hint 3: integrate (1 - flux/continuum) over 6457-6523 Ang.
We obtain 6.0 Ang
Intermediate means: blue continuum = 56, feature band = 51.2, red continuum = 56.5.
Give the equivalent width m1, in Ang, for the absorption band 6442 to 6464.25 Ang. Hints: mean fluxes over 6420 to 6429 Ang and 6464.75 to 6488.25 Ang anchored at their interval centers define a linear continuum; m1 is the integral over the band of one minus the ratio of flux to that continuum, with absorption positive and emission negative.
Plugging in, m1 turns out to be 3.87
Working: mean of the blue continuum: 72.4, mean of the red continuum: 51.3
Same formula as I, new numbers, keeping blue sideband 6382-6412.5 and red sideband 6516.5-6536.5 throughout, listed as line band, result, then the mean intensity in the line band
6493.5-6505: 0.10 mag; 48.1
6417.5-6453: -0.16 mag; 59.1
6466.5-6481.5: 0.04 mag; 50.3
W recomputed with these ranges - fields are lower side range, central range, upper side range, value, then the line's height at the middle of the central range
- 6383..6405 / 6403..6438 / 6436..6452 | -3.90 Ang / 51.4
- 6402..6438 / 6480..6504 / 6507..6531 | 1.67 Ang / 54.8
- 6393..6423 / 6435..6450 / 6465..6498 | 1.18 Ang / 55.7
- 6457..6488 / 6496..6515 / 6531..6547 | 0.86 Ang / 53.5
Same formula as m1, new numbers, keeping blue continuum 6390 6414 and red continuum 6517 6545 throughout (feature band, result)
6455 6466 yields 1.0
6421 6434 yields -1.8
